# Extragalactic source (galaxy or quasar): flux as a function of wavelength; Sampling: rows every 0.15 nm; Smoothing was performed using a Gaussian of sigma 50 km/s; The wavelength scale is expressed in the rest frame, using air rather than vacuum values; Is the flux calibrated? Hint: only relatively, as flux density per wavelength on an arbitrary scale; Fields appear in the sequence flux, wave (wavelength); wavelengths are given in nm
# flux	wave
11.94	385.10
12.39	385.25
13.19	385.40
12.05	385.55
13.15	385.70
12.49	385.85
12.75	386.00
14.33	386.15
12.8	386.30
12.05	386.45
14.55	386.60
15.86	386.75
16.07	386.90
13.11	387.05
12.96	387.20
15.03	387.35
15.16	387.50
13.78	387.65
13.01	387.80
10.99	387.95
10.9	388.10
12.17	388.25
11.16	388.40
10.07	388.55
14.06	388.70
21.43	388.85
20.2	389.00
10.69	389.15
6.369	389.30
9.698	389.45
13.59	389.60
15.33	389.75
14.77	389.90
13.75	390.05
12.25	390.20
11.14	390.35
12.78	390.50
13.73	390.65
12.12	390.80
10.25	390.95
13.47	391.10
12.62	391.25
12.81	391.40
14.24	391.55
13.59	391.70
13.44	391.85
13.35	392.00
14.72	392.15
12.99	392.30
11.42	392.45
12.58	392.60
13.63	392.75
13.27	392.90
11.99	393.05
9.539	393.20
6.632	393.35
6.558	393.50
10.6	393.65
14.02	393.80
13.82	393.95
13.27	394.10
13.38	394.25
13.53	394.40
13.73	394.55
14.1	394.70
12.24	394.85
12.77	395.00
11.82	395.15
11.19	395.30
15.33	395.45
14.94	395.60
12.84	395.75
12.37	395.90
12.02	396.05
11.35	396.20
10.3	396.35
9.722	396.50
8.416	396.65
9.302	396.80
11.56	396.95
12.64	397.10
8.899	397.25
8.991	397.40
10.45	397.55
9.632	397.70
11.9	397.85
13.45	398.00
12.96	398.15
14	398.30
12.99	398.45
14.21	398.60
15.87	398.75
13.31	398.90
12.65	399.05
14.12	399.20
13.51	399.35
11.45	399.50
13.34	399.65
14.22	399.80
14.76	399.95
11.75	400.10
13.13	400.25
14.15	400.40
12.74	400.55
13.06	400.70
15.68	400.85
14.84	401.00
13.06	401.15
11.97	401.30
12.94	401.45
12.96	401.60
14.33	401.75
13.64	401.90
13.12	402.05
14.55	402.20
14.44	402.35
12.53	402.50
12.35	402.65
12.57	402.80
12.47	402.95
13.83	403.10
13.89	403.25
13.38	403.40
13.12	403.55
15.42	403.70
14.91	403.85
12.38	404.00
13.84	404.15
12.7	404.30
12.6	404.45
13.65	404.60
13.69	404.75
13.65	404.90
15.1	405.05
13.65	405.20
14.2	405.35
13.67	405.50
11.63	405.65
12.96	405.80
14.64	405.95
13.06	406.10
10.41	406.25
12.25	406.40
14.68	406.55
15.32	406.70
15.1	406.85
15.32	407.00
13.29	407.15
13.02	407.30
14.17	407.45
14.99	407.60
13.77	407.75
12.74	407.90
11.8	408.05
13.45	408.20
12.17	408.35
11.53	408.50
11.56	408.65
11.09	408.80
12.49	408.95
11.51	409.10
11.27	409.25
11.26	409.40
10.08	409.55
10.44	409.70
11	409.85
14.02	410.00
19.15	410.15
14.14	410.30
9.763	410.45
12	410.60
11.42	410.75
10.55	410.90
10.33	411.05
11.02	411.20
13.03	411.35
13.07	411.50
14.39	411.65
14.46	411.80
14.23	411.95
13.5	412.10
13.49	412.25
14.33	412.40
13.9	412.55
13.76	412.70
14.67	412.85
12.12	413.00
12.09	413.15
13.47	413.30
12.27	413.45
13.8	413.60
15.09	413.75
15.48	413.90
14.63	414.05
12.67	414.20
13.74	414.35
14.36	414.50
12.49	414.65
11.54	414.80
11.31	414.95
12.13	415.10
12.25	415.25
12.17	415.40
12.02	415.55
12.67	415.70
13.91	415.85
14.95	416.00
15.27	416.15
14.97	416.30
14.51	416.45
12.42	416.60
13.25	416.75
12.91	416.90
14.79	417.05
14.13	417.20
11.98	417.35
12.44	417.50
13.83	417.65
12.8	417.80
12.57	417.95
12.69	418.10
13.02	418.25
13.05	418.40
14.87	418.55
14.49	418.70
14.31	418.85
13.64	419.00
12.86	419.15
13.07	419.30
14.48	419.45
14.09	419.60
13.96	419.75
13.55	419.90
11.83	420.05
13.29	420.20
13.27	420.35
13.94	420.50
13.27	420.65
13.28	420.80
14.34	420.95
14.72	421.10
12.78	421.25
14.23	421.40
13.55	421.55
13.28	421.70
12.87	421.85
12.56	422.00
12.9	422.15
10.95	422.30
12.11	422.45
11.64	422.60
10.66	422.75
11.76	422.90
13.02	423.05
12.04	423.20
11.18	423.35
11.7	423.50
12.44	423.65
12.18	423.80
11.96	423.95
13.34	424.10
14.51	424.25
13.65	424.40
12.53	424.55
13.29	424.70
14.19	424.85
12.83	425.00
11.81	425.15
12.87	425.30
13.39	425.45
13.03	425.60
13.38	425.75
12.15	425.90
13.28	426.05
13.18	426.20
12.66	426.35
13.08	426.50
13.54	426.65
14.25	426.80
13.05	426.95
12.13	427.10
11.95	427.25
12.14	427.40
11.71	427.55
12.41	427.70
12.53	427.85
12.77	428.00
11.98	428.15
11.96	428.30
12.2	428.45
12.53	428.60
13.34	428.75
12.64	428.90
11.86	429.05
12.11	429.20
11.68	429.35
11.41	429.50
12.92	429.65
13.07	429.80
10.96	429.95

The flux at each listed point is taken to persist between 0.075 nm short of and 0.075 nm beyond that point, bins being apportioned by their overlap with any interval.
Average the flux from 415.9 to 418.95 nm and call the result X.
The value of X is 13.7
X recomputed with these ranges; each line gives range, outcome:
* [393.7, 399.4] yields 12.4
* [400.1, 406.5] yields 13.4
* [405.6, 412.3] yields 12.8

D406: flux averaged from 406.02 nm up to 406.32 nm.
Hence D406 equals 11.8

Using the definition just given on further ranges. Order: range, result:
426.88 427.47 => 12.3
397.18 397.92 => 9.97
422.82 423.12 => 12.4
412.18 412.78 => 13.9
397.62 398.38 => 12.4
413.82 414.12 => 15.1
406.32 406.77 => 14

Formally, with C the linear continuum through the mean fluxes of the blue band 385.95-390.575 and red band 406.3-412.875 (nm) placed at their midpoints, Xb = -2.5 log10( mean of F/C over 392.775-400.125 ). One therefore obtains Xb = 0.085 mag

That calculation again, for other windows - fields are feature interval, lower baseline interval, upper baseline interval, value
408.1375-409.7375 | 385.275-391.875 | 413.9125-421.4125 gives 0.16 mag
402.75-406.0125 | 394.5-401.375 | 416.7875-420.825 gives -0.06 mag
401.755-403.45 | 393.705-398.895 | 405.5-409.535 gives -0.06 mag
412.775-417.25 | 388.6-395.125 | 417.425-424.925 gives -0.03 mag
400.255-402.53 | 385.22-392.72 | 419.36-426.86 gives -0.04 mag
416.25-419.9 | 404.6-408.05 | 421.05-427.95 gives -0.04 mag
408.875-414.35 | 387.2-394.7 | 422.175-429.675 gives -0.03 mag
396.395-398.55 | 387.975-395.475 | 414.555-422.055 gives 0.15 mag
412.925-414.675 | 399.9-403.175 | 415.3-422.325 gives -0.01 mag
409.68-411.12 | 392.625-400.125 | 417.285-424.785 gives 0.03 mag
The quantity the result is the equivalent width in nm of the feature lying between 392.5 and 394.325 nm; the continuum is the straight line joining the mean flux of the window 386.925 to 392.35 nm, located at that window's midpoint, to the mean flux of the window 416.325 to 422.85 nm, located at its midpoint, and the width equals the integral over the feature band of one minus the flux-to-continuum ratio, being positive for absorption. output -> 0.21 nm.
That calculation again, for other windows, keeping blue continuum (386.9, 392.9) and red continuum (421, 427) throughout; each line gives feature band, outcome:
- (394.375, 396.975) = 0.20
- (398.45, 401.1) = -0.13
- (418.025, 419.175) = -0.07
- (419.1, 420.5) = -0.06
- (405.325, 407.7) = -0.13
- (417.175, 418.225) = 0.00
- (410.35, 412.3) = 0.08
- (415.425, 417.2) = -0.12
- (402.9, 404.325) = -0.07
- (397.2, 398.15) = 0.16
